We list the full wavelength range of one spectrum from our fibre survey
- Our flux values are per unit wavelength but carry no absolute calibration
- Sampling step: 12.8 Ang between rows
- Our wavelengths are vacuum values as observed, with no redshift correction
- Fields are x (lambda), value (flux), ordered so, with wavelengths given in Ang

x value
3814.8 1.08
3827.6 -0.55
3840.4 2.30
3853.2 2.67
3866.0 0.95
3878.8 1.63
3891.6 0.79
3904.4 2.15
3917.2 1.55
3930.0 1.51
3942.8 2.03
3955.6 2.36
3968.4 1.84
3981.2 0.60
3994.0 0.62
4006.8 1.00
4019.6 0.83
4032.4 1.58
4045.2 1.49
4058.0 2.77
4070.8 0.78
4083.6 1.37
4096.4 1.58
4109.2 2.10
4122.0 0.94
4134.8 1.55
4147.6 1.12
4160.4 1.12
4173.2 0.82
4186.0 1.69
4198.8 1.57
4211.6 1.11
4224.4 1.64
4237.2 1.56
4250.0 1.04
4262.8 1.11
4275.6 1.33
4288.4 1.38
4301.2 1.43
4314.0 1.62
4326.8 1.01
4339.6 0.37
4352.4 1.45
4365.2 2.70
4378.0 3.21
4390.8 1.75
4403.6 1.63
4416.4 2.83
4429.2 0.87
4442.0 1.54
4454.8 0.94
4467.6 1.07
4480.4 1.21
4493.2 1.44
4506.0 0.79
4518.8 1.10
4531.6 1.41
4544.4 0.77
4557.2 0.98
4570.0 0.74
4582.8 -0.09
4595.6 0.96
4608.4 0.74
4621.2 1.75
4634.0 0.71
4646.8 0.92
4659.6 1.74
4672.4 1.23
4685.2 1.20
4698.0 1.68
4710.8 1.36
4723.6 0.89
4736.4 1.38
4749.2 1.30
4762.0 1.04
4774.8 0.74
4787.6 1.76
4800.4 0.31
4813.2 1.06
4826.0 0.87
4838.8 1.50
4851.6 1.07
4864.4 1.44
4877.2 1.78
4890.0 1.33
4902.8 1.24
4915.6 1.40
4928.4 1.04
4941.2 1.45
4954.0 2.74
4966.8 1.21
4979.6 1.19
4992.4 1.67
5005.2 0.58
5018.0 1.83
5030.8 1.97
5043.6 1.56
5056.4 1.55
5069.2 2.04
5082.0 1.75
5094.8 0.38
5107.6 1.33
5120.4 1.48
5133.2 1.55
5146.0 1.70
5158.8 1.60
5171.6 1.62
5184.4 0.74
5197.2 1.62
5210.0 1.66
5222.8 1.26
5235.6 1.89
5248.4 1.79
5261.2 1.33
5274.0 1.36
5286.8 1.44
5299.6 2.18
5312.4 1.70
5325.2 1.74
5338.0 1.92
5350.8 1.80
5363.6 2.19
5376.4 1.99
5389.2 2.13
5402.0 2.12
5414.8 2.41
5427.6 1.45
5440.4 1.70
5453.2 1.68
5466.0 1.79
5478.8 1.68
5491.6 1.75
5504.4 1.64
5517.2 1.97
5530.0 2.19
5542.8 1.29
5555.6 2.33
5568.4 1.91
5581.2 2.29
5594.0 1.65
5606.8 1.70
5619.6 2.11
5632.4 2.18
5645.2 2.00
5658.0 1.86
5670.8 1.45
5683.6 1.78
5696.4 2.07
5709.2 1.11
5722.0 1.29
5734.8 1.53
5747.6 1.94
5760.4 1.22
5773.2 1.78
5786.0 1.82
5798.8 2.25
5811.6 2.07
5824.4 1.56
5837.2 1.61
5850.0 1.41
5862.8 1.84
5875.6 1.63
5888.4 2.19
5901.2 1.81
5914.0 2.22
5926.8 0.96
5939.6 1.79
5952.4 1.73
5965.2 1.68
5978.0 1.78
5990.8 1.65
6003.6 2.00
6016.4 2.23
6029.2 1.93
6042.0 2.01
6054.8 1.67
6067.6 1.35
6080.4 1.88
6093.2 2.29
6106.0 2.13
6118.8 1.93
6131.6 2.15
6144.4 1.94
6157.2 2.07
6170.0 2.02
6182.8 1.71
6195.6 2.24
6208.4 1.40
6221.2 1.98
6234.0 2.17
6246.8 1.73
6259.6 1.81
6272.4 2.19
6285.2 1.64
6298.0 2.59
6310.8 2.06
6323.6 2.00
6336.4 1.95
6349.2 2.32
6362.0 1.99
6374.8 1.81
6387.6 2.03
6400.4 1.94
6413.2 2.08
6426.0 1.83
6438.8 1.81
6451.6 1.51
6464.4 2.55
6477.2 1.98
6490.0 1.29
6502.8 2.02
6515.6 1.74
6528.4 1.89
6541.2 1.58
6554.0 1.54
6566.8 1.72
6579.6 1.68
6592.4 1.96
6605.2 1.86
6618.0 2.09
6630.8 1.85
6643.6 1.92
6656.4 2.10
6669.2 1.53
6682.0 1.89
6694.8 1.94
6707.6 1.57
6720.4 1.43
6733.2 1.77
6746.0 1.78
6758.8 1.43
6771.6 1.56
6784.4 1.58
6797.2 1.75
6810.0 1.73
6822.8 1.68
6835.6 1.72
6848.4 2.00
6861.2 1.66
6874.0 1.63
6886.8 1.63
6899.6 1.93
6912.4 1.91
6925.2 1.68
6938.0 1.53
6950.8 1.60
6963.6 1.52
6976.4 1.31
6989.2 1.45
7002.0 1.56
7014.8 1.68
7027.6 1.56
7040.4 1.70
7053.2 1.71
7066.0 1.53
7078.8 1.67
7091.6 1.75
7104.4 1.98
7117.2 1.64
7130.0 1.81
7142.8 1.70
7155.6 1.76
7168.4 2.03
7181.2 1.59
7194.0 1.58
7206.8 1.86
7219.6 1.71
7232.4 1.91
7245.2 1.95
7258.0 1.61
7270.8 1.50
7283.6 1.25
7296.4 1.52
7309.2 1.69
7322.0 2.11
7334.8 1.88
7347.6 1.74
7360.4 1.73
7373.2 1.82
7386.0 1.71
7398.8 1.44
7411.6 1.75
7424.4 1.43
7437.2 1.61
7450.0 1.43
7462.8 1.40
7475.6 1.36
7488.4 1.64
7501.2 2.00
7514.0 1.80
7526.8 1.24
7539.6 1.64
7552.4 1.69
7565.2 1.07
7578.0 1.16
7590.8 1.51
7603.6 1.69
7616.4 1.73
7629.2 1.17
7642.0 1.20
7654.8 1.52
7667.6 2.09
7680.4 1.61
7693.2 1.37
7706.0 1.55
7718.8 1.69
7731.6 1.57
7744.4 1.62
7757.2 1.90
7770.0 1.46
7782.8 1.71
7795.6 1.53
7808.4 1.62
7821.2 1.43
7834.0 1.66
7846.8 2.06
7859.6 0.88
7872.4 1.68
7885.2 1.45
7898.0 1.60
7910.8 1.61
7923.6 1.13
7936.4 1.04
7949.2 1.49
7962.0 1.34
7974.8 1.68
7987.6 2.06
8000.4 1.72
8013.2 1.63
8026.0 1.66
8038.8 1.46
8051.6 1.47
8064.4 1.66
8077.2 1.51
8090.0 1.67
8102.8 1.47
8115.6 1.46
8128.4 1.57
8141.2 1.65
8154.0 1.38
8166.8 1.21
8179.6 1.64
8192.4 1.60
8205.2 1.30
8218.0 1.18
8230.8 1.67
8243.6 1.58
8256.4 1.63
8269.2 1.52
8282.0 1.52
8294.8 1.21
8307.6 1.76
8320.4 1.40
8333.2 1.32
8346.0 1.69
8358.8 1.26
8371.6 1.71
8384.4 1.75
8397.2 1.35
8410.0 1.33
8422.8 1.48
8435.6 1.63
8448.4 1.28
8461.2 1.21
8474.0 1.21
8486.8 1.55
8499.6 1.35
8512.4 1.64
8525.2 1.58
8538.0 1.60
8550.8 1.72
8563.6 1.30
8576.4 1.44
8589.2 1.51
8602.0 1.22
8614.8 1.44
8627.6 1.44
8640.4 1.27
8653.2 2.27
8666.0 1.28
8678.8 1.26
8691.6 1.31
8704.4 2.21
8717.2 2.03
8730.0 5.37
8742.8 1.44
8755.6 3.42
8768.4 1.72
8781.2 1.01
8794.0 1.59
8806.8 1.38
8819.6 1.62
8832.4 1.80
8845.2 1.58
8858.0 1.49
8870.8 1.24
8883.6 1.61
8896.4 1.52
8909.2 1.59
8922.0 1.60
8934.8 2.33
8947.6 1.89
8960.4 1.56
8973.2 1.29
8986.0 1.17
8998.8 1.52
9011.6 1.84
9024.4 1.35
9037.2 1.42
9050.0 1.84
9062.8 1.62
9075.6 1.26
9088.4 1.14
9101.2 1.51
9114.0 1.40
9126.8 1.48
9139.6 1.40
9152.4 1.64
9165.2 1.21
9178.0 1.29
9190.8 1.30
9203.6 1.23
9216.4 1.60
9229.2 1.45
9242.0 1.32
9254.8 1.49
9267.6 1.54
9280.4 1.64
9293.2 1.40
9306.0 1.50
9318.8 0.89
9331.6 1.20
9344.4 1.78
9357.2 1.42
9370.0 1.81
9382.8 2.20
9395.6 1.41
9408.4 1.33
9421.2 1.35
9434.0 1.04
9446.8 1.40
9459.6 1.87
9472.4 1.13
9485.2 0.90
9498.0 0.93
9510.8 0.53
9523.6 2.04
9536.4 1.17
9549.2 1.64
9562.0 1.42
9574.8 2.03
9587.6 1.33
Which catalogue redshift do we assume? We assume 0.329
